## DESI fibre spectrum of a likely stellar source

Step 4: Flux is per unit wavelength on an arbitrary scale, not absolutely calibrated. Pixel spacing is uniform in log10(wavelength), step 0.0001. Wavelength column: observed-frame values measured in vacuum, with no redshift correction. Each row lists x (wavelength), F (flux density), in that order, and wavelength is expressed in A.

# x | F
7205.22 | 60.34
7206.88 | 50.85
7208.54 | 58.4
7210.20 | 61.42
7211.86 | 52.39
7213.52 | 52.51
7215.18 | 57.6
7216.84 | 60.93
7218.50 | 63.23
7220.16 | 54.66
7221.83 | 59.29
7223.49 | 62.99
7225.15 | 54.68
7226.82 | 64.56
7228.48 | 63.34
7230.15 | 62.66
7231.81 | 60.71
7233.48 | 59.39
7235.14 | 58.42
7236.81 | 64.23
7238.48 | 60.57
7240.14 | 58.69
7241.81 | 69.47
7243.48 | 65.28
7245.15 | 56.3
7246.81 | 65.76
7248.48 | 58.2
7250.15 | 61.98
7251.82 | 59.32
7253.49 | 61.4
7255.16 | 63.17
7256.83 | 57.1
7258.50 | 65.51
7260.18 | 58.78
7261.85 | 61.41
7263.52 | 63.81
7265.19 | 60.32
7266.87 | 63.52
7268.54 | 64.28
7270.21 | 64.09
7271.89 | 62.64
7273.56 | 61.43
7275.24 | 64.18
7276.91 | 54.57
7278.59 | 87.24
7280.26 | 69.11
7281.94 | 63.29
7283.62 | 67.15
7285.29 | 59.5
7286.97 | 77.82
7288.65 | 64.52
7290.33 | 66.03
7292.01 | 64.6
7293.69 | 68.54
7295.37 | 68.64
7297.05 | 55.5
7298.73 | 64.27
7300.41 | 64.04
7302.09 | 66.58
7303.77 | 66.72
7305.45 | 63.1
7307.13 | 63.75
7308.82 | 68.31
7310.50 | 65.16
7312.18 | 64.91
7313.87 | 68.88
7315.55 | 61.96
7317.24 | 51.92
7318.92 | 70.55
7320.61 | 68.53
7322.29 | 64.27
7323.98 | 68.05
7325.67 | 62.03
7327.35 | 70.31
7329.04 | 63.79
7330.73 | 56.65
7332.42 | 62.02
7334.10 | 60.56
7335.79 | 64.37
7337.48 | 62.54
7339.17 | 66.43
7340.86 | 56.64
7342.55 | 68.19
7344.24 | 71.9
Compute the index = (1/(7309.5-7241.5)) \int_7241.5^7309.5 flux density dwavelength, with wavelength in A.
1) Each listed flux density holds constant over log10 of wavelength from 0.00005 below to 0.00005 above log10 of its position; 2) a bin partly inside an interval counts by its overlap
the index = 64.1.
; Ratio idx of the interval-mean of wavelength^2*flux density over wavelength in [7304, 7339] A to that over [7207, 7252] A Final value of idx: 1.1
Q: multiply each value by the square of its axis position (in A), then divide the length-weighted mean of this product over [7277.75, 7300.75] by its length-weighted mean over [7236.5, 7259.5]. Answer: 1.10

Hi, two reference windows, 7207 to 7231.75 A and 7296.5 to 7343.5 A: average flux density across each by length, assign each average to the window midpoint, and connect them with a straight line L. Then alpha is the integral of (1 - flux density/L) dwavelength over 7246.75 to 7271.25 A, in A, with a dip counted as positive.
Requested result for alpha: -0.3 A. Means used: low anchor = 59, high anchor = 64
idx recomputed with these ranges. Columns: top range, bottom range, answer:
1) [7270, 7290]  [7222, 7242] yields 1.10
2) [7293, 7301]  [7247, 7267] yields 1.06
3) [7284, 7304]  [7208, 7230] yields 1.13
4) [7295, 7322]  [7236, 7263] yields 1.06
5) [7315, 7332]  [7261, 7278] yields 1.04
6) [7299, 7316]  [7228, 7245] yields 1.08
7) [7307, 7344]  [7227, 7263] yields 1.07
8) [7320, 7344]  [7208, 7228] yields 1.13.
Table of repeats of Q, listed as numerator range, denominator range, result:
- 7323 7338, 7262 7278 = 1.03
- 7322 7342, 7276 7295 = 0.95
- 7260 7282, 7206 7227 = 1.13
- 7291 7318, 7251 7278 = 1.05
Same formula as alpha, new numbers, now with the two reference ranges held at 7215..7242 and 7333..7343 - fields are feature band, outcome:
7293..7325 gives -1.3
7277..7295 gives -1.8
